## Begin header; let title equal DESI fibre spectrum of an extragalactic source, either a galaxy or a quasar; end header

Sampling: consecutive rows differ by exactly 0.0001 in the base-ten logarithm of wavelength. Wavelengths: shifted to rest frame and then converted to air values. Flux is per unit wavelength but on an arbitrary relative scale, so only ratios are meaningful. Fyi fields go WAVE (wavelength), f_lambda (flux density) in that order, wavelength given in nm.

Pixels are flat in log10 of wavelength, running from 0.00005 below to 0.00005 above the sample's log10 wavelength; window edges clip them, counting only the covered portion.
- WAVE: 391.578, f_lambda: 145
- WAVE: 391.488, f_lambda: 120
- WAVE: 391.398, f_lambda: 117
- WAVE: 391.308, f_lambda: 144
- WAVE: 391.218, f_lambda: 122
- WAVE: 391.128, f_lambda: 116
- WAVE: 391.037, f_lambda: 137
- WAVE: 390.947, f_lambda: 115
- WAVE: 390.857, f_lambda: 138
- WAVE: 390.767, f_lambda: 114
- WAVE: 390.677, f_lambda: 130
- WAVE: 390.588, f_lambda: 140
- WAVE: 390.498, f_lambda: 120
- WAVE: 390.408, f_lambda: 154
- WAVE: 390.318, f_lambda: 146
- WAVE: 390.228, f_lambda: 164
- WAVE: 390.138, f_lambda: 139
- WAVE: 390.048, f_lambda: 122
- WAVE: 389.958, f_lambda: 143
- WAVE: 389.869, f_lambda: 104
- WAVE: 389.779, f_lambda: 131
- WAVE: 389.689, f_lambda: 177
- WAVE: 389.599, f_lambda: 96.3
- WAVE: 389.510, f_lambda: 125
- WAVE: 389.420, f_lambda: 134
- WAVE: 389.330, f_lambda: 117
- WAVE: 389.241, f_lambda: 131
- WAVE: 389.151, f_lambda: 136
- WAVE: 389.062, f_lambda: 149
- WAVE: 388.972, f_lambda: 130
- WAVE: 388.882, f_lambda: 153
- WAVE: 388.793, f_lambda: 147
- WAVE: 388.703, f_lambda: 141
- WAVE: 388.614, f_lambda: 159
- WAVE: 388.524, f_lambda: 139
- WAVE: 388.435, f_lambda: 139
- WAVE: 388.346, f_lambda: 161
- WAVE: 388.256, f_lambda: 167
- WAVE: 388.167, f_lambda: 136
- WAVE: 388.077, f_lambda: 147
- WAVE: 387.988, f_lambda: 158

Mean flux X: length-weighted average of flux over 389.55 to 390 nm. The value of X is 130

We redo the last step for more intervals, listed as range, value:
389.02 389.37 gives 134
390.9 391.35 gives 127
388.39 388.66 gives 146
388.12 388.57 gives 148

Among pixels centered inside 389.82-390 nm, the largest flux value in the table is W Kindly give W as 143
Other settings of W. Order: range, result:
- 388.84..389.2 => 153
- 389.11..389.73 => 177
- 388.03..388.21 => 147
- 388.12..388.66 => 167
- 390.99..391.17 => 137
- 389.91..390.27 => 164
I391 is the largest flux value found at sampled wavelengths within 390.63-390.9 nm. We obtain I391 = 138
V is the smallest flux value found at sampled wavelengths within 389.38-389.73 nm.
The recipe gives 96.3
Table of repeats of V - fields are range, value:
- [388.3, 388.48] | 139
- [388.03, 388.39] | 136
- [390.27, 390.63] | 120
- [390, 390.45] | 122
